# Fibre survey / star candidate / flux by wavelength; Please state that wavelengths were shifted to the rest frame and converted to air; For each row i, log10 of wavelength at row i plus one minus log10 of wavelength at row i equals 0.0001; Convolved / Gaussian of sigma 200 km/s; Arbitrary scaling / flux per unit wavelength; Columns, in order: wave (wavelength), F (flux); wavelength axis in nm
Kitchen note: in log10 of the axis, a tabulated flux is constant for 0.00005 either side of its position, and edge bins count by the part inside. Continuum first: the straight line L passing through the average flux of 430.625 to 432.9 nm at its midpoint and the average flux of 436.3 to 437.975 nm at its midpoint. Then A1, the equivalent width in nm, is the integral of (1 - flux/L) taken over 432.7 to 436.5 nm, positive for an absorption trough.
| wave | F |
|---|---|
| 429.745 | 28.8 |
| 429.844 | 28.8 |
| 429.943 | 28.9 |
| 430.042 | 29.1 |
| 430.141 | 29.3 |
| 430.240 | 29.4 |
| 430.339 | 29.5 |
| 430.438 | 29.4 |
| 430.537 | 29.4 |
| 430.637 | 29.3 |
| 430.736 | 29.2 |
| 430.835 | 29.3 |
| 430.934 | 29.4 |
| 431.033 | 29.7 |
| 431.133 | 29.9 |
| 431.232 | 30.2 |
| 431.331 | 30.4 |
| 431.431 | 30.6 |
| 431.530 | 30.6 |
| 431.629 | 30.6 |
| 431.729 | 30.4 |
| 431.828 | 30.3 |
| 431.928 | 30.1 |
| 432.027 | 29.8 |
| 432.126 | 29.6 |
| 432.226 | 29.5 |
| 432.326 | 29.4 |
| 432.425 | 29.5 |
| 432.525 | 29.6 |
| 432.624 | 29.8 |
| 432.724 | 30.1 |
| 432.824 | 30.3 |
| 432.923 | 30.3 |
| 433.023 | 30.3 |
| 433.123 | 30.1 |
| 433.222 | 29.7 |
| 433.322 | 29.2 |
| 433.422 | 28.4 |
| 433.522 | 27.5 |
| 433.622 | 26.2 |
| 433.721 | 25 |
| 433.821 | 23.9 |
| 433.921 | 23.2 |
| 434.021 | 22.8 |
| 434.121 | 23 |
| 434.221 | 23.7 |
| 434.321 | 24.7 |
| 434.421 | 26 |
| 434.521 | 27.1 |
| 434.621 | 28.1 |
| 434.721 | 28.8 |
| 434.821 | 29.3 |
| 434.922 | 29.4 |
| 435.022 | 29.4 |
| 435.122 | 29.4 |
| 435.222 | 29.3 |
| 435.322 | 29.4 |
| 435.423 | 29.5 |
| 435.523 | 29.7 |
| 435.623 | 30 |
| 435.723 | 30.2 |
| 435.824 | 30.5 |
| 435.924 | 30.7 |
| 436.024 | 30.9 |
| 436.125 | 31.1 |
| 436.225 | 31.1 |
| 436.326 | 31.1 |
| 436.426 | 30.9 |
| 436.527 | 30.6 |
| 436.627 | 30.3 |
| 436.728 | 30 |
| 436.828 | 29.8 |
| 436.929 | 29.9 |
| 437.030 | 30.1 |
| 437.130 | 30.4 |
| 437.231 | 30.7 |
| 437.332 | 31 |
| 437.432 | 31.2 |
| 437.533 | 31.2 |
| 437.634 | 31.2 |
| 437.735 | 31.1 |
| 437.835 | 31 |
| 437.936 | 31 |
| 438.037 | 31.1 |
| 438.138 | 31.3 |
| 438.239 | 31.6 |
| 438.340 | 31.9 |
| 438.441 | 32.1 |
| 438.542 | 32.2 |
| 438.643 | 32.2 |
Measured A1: 0.24 nm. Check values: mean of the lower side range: 29.9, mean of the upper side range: 30.7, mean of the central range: 28.4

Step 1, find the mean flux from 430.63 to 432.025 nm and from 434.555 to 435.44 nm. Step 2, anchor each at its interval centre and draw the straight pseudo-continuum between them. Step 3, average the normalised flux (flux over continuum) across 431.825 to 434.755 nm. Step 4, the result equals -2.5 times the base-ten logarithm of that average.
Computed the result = 0.07 mag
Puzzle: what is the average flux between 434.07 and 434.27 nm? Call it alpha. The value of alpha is 23.3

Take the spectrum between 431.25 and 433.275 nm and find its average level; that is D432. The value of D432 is 30.1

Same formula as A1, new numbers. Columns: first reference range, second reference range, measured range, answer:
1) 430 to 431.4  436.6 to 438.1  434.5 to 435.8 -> 0.04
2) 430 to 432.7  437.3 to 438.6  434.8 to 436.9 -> 0.05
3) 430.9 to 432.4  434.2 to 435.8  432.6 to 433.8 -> 0.02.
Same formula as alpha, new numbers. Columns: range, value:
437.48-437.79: 31.2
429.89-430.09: 29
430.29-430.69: 29.4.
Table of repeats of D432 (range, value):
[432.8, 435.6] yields 27.6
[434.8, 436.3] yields 30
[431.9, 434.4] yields 27.8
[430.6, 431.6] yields 29.9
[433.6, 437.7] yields 28.8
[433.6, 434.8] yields 25.3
